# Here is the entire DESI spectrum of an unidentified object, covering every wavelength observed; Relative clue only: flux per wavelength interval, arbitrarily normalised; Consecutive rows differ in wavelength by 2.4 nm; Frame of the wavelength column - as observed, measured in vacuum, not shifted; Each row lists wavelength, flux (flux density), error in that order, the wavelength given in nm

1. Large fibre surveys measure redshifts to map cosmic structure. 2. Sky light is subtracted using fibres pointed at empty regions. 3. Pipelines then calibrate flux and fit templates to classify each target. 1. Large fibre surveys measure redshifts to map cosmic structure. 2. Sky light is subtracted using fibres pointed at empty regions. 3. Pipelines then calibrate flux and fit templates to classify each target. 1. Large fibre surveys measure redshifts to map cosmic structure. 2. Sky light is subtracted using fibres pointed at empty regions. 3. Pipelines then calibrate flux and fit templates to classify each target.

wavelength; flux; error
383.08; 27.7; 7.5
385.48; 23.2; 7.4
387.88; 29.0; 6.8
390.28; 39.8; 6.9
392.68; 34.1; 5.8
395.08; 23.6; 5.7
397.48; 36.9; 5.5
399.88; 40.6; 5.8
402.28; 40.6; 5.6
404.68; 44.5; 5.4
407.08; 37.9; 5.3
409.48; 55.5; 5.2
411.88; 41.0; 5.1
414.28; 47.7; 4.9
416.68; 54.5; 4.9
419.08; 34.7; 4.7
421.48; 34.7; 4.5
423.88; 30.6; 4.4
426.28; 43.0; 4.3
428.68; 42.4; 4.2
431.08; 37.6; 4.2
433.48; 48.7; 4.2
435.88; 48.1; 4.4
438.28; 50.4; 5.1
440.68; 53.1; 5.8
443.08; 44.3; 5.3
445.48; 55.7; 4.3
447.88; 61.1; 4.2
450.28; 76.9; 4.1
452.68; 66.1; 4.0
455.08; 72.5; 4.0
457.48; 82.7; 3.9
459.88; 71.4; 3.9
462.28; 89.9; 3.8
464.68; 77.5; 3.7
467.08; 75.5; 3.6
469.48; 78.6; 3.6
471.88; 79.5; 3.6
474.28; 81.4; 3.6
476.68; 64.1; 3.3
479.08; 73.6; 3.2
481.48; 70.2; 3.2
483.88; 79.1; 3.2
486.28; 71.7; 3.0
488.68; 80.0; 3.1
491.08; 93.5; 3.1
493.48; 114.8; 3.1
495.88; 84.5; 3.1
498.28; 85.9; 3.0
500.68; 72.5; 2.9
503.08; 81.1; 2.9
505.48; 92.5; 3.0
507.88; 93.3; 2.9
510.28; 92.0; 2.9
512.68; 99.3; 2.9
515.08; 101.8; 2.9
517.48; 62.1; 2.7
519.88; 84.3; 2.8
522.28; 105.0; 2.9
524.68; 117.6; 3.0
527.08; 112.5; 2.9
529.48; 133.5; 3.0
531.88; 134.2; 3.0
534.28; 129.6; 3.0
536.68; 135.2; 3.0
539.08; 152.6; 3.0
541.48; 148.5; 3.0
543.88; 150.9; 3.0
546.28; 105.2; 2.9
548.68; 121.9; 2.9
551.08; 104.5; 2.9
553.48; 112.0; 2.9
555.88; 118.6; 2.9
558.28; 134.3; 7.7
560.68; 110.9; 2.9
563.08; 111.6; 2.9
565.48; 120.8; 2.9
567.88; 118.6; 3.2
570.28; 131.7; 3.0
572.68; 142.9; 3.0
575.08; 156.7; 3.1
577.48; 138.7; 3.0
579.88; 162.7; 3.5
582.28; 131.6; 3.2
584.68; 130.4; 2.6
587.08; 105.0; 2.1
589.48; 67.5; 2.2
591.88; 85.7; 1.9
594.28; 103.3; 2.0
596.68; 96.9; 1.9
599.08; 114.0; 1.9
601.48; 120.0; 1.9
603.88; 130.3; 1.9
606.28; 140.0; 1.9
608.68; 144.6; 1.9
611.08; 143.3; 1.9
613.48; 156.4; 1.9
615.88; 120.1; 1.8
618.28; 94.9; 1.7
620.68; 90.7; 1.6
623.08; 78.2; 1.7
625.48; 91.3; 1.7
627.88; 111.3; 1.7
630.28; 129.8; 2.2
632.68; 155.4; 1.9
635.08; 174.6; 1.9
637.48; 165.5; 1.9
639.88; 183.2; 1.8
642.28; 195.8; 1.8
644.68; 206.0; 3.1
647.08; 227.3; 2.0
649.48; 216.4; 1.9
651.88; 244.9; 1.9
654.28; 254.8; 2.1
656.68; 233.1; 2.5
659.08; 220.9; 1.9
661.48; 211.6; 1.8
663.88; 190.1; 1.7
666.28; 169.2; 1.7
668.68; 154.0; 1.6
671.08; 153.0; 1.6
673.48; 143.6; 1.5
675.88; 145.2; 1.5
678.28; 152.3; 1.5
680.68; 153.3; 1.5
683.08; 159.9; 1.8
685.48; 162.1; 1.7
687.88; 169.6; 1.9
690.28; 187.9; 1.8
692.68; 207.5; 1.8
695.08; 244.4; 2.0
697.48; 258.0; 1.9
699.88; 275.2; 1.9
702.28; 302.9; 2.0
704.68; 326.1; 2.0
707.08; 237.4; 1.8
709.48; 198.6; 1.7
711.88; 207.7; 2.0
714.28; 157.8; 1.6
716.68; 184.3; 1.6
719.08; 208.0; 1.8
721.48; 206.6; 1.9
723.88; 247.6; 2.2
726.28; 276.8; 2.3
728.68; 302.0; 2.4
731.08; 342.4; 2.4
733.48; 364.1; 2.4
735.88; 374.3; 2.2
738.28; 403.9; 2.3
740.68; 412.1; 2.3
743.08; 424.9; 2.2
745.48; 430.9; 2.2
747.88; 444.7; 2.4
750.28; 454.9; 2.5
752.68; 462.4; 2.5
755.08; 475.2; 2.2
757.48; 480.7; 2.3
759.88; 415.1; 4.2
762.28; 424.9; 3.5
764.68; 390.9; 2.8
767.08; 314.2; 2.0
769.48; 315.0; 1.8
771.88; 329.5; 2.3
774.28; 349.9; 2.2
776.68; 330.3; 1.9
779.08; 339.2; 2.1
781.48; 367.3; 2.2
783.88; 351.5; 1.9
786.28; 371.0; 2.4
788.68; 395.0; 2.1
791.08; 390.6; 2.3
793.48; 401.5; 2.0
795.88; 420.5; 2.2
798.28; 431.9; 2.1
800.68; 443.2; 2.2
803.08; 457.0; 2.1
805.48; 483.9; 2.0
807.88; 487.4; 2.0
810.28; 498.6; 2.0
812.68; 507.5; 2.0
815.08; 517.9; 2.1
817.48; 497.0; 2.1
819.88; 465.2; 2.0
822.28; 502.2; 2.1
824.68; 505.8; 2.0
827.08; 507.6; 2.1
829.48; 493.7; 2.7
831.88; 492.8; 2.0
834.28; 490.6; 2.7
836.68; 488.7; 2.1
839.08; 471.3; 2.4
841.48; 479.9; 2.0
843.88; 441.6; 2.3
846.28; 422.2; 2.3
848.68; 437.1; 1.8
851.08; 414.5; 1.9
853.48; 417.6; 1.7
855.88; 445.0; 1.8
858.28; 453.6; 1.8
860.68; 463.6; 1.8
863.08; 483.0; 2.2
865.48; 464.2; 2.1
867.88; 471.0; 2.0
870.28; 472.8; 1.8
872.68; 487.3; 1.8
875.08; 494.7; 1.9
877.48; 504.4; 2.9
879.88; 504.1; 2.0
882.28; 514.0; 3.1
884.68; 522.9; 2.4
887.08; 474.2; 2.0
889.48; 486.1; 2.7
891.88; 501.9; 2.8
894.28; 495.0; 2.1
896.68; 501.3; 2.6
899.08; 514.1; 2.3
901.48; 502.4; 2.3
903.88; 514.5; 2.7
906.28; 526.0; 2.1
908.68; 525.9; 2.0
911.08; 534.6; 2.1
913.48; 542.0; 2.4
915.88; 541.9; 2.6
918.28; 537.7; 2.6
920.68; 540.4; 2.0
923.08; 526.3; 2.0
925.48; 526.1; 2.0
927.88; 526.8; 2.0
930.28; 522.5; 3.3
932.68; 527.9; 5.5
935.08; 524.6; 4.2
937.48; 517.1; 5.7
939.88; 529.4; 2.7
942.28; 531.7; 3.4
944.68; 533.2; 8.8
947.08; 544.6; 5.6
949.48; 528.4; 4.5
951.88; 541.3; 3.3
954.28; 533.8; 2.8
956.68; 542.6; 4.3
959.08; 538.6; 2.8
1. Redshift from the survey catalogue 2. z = 0.00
